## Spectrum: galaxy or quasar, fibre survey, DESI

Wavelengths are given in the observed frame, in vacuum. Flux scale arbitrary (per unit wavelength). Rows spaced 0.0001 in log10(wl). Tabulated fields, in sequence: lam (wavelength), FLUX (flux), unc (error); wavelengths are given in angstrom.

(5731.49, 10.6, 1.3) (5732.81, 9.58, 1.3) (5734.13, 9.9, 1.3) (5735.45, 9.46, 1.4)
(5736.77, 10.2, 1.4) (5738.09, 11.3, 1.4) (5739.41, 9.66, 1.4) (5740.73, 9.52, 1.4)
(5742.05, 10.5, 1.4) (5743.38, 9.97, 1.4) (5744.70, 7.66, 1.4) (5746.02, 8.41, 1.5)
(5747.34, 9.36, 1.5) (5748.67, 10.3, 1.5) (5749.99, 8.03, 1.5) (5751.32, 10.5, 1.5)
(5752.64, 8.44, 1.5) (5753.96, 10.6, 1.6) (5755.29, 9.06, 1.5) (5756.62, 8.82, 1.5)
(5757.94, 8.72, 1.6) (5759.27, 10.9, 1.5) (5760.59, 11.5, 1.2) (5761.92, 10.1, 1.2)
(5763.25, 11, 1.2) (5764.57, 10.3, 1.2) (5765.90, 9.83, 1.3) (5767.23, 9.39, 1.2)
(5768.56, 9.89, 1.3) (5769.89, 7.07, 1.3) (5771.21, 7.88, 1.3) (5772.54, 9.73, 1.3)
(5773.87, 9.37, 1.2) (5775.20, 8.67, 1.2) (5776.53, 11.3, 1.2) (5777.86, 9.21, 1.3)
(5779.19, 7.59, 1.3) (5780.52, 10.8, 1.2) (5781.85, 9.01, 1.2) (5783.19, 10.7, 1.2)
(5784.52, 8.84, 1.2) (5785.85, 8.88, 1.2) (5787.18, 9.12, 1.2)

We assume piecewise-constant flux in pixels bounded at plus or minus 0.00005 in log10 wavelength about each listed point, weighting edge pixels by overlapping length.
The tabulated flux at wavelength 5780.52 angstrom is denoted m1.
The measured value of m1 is 10.8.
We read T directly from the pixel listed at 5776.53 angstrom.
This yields 11.3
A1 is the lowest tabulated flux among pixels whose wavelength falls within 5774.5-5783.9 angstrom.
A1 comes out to 7.59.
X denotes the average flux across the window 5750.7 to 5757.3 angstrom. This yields 9.48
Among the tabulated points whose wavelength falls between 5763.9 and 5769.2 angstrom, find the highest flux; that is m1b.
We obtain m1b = 10.3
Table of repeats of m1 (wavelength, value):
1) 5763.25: 11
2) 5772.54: 9.73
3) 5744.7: 7.66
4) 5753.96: 10.6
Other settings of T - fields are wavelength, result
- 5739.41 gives 9.66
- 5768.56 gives 9.89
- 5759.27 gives 10.9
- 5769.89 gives 7.07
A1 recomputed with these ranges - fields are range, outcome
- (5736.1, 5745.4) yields 7.66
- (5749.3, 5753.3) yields 8.03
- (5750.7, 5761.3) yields 8.44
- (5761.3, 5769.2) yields 9.39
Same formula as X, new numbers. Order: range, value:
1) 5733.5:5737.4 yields 9.85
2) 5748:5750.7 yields 9.16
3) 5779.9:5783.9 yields 10.1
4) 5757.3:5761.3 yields 10.4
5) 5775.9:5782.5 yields 9.58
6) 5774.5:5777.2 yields 9.98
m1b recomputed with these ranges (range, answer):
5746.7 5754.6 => 10.6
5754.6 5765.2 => 11.5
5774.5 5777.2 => 11.3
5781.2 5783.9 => 10.7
